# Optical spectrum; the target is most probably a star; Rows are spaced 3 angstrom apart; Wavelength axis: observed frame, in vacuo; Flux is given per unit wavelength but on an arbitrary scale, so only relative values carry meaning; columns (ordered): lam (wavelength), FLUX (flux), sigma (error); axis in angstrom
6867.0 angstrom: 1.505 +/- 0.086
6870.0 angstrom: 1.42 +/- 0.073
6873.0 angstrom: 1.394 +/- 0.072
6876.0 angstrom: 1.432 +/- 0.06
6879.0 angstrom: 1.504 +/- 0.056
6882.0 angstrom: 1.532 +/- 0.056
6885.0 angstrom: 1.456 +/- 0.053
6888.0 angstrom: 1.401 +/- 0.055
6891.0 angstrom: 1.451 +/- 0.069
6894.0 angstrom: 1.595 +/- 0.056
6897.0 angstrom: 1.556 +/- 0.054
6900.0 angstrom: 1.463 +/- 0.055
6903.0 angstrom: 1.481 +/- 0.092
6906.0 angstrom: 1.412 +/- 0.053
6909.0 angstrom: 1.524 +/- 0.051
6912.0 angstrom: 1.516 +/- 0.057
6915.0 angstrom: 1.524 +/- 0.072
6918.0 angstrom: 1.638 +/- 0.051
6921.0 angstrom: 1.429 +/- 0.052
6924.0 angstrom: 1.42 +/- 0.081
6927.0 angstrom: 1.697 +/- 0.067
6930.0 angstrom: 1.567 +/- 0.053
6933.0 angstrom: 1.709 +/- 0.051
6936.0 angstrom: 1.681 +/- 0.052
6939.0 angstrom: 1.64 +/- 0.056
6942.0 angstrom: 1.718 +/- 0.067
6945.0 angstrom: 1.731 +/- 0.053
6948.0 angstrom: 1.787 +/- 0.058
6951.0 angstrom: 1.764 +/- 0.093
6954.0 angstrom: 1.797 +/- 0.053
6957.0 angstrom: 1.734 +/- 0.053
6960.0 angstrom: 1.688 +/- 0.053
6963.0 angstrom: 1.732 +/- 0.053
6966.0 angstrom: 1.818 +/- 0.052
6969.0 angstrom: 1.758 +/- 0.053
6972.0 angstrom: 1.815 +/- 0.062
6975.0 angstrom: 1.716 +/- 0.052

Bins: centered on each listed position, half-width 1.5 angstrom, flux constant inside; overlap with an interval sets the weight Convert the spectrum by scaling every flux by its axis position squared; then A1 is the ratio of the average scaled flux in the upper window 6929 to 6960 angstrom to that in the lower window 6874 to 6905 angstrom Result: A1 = 1.2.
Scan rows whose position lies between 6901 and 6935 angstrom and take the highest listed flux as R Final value 1.709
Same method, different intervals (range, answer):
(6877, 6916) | 1.595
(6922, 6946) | 1.731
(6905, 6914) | 1.524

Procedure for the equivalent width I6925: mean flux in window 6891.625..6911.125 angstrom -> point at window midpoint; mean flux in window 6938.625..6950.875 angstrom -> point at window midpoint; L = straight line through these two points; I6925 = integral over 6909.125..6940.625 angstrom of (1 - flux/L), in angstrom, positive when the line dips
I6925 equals 0.91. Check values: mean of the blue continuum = 1.5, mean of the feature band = 1.58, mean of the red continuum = 1.73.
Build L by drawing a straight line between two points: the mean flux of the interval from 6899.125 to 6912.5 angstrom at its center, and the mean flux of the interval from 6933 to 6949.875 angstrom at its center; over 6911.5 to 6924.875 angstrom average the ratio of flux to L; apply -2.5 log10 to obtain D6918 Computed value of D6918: 0.03 mag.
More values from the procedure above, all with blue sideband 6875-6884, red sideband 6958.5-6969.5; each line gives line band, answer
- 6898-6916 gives 0.06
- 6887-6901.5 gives 0.03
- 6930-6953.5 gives -0.02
